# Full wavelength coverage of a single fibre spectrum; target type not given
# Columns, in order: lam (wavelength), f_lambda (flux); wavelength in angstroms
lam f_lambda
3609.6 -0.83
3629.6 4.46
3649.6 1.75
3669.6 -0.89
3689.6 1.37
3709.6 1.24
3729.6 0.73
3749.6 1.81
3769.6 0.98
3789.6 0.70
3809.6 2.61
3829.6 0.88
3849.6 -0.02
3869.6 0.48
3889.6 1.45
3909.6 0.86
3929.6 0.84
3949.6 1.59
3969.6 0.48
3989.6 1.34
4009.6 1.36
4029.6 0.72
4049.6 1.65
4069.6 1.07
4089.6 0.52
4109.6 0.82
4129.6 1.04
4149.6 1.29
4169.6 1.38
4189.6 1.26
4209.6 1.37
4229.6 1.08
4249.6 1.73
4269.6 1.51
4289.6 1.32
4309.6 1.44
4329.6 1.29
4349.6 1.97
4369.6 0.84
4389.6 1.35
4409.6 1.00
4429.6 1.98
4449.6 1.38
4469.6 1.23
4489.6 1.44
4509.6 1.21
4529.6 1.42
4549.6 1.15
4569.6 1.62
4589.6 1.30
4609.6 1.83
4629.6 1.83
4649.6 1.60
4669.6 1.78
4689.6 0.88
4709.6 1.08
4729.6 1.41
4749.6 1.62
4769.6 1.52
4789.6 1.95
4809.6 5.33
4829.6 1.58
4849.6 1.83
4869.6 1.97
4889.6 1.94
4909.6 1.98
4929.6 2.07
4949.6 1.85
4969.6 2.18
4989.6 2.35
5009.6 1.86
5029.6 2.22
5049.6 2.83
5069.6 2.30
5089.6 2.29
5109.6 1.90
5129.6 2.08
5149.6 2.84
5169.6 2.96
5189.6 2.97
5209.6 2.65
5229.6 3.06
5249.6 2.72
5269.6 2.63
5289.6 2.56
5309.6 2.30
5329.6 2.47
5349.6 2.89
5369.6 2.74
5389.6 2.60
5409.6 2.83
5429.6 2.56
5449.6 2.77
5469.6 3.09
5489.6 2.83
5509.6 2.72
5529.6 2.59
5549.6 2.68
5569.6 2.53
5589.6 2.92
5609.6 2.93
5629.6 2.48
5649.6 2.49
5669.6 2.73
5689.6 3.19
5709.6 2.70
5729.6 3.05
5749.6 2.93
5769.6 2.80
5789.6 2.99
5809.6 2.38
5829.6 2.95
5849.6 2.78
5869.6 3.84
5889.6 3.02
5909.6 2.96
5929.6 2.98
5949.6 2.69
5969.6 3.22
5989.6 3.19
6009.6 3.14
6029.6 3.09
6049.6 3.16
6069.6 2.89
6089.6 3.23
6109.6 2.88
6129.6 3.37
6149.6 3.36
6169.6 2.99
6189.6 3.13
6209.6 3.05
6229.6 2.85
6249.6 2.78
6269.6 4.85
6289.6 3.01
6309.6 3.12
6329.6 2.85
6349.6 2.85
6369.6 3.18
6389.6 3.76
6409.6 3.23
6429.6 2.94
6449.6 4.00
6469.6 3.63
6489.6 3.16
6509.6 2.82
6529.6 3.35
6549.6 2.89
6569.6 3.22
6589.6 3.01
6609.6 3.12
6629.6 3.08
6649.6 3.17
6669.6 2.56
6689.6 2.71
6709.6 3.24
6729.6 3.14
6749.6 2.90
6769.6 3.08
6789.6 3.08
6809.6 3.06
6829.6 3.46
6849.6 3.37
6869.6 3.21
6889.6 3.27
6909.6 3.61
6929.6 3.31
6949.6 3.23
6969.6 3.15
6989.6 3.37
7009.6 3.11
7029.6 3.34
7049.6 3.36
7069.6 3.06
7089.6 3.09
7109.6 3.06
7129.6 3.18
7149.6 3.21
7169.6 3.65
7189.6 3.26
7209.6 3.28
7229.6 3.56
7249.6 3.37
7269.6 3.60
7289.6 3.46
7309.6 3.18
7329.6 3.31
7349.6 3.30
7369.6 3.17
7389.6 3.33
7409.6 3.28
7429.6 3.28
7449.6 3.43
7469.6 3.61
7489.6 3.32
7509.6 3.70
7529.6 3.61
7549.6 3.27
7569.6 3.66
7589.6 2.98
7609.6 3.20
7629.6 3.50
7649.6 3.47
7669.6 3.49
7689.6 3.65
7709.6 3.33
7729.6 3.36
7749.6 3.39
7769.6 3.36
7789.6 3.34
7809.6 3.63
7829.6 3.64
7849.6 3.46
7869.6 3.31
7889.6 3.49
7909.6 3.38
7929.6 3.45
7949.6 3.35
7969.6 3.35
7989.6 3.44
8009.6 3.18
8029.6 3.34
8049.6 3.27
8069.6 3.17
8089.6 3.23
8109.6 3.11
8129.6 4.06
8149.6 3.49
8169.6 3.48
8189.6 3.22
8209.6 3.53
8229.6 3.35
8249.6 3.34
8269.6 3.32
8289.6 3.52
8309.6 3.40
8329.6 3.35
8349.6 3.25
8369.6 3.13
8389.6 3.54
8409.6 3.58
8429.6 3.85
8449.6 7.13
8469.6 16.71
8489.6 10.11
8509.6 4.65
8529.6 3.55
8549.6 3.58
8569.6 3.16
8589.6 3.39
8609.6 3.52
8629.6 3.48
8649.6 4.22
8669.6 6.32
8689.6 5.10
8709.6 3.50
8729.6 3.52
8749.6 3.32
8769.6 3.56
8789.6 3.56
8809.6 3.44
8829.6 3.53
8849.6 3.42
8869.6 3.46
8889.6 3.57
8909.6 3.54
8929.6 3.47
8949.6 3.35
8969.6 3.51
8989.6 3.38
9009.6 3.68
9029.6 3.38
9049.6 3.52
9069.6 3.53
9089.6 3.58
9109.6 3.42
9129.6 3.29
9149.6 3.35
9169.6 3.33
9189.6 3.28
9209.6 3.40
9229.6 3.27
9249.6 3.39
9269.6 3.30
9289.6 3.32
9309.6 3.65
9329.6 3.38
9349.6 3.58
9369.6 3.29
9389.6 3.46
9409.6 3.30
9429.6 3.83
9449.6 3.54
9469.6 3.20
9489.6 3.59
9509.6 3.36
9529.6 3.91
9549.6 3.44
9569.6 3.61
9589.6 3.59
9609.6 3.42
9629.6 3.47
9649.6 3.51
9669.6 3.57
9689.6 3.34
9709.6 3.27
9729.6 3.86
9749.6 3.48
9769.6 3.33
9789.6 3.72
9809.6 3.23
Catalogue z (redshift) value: 0.29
